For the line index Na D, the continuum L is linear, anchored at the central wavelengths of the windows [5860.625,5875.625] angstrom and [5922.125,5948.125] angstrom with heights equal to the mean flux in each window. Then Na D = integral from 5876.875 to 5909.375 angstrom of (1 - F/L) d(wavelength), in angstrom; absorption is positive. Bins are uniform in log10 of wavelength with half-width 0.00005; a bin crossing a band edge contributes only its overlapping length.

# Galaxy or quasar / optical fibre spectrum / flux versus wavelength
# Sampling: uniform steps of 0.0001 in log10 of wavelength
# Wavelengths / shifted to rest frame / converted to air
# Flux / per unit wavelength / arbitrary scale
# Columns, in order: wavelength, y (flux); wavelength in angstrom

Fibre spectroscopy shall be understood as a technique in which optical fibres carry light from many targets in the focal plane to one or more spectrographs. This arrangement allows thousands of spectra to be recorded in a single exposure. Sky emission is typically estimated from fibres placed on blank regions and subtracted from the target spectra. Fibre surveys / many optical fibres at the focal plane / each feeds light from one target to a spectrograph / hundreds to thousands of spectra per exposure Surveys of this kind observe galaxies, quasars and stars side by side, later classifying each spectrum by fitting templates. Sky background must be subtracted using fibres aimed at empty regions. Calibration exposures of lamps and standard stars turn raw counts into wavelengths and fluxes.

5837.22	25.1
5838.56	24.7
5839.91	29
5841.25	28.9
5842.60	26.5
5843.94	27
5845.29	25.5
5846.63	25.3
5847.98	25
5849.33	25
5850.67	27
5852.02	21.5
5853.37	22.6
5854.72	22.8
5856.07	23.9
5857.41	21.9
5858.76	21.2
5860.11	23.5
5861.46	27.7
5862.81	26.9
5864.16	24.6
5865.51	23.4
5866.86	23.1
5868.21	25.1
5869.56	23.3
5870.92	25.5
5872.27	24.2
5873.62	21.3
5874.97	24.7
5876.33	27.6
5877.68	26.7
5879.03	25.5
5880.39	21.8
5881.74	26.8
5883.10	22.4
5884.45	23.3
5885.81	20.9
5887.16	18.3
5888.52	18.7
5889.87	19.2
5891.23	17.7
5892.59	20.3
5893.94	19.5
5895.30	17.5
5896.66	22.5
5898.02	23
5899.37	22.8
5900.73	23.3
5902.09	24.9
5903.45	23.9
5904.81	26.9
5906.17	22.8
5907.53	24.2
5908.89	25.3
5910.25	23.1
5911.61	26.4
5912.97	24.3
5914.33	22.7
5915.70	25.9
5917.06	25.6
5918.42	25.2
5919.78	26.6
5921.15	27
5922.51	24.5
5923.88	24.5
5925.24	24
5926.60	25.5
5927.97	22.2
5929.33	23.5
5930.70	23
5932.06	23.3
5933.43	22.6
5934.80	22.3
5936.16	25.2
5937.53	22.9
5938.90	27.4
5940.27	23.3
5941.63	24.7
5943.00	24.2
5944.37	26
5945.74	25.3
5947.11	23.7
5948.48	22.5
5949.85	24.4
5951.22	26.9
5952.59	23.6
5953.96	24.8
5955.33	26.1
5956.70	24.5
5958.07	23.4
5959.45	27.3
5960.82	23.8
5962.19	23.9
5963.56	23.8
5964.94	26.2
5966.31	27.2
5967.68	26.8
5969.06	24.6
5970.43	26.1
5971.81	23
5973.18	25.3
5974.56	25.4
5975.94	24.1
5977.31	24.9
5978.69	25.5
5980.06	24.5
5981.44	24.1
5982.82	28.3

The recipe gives 2.6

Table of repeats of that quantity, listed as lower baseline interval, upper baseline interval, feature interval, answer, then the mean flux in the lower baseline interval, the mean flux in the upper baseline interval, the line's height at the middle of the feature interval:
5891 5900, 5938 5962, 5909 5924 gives -1.9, 20.6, 24.8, 22.2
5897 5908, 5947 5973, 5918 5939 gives 0.1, 23.9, 24.9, 24.4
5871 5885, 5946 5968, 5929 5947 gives 0.5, 24.5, 24.9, 24.8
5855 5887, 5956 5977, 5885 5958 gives 3.0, 24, 25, 24.6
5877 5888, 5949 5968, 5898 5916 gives -0.4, 23.1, 25.1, 23.8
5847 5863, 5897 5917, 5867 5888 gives 0.3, 24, 24.3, 24.1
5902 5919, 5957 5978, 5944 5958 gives 0.1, 24.7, 25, 24.9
